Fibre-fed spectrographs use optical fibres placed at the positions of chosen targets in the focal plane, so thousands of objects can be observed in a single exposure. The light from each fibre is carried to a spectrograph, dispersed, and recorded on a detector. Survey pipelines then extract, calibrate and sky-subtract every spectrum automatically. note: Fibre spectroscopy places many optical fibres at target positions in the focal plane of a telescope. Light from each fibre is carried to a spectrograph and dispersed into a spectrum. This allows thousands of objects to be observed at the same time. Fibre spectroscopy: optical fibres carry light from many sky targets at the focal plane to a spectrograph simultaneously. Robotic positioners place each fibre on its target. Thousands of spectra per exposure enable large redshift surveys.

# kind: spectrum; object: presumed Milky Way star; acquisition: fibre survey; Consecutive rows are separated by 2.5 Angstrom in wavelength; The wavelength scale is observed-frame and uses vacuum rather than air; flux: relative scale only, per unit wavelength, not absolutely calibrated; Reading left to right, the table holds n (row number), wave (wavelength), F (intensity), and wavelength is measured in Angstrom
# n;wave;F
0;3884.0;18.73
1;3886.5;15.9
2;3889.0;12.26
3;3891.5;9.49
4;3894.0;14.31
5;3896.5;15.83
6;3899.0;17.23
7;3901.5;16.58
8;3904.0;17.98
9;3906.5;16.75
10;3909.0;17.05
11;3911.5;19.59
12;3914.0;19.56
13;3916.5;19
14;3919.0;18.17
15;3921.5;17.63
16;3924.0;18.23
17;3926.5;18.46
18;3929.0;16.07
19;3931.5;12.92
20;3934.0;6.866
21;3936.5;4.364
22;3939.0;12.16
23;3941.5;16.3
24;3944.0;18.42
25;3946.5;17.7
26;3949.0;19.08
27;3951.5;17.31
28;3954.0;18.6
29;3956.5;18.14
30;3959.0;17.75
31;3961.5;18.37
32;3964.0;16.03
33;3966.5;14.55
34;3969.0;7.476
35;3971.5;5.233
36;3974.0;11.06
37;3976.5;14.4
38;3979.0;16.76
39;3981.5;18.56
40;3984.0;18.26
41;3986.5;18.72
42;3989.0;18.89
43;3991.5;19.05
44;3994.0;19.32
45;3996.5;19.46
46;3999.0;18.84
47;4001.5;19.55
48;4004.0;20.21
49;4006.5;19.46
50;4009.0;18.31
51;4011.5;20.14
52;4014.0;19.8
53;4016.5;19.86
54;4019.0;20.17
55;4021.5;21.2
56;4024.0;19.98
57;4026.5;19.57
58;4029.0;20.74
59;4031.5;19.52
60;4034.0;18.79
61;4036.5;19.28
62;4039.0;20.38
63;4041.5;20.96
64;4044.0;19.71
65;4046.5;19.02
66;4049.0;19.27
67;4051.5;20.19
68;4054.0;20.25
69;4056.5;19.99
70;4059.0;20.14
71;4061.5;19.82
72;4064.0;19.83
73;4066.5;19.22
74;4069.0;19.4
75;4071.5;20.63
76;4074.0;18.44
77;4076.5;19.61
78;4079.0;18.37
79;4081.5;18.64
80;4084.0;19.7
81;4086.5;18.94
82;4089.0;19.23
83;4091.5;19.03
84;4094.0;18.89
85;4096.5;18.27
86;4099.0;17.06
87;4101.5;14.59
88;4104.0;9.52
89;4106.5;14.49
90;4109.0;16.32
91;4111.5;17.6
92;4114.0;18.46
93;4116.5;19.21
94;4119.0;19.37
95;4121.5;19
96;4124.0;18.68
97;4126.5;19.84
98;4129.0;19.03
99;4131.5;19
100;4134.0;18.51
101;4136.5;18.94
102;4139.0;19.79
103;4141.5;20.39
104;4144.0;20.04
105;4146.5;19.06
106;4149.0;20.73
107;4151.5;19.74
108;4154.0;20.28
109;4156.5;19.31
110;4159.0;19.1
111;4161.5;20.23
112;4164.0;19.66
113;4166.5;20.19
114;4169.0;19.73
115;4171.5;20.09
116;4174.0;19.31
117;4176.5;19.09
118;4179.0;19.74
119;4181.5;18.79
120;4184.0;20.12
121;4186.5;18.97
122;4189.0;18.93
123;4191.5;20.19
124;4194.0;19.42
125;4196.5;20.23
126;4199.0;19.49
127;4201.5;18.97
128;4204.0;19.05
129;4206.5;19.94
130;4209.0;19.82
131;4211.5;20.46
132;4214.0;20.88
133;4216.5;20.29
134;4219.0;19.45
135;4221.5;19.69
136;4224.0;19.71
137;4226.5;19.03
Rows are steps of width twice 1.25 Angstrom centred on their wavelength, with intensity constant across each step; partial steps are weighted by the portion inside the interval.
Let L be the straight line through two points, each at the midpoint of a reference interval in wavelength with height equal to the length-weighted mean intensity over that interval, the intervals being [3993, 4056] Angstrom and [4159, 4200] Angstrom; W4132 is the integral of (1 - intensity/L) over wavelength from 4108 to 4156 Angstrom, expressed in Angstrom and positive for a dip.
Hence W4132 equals 1.2 Angstrom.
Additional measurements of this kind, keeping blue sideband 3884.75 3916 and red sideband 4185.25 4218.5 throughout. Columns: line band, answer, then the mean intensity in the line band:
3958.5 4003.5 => 2.2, 16.3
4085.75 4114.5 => 2.7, 16.8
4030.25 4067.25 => -3.8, 19.8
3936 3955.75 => 0.9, 16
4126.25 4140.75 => -0.2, 19.2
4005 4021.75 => -2.2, 19.8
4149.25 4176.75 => -0.7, 19.8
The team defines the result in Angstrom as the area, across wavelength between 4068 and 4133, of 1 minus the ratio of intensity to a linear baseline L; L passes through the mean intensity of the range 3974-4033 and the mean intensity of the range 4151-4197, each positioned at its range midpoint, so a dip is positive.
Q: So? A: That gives 4.1 Angstrom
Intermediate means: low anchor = 19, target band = 18.1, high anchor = 19.6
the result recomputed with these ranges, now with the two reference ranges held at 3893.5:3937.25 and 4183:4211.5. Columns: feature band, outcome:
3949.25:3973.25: 2.46 Angstrom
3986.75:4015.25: -3.65 Angstrom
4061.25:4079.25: -1.44 Angstrom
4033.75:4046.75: -1.60 Angstrom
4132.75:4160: -0.97 Angstrom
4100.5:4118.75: 2.52 Angstrom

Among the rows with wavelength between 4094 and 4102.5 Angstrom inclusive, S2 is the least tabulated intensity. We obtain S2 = 14.59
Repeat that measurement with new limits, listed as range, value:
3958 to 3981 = 5.233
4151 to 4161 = 19.1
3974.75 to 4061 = 14.4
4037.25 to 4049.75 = 19.02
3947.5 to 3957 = 17.31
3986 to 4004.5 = 18.72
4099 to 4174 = 9.52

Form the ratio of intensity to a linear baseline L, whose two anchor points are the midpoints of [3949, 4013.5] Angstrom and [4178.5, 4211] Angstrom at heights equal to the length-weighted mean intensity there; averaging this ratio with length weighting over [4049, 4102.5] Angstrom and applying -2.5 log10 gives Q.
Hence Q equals -0.06 mag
